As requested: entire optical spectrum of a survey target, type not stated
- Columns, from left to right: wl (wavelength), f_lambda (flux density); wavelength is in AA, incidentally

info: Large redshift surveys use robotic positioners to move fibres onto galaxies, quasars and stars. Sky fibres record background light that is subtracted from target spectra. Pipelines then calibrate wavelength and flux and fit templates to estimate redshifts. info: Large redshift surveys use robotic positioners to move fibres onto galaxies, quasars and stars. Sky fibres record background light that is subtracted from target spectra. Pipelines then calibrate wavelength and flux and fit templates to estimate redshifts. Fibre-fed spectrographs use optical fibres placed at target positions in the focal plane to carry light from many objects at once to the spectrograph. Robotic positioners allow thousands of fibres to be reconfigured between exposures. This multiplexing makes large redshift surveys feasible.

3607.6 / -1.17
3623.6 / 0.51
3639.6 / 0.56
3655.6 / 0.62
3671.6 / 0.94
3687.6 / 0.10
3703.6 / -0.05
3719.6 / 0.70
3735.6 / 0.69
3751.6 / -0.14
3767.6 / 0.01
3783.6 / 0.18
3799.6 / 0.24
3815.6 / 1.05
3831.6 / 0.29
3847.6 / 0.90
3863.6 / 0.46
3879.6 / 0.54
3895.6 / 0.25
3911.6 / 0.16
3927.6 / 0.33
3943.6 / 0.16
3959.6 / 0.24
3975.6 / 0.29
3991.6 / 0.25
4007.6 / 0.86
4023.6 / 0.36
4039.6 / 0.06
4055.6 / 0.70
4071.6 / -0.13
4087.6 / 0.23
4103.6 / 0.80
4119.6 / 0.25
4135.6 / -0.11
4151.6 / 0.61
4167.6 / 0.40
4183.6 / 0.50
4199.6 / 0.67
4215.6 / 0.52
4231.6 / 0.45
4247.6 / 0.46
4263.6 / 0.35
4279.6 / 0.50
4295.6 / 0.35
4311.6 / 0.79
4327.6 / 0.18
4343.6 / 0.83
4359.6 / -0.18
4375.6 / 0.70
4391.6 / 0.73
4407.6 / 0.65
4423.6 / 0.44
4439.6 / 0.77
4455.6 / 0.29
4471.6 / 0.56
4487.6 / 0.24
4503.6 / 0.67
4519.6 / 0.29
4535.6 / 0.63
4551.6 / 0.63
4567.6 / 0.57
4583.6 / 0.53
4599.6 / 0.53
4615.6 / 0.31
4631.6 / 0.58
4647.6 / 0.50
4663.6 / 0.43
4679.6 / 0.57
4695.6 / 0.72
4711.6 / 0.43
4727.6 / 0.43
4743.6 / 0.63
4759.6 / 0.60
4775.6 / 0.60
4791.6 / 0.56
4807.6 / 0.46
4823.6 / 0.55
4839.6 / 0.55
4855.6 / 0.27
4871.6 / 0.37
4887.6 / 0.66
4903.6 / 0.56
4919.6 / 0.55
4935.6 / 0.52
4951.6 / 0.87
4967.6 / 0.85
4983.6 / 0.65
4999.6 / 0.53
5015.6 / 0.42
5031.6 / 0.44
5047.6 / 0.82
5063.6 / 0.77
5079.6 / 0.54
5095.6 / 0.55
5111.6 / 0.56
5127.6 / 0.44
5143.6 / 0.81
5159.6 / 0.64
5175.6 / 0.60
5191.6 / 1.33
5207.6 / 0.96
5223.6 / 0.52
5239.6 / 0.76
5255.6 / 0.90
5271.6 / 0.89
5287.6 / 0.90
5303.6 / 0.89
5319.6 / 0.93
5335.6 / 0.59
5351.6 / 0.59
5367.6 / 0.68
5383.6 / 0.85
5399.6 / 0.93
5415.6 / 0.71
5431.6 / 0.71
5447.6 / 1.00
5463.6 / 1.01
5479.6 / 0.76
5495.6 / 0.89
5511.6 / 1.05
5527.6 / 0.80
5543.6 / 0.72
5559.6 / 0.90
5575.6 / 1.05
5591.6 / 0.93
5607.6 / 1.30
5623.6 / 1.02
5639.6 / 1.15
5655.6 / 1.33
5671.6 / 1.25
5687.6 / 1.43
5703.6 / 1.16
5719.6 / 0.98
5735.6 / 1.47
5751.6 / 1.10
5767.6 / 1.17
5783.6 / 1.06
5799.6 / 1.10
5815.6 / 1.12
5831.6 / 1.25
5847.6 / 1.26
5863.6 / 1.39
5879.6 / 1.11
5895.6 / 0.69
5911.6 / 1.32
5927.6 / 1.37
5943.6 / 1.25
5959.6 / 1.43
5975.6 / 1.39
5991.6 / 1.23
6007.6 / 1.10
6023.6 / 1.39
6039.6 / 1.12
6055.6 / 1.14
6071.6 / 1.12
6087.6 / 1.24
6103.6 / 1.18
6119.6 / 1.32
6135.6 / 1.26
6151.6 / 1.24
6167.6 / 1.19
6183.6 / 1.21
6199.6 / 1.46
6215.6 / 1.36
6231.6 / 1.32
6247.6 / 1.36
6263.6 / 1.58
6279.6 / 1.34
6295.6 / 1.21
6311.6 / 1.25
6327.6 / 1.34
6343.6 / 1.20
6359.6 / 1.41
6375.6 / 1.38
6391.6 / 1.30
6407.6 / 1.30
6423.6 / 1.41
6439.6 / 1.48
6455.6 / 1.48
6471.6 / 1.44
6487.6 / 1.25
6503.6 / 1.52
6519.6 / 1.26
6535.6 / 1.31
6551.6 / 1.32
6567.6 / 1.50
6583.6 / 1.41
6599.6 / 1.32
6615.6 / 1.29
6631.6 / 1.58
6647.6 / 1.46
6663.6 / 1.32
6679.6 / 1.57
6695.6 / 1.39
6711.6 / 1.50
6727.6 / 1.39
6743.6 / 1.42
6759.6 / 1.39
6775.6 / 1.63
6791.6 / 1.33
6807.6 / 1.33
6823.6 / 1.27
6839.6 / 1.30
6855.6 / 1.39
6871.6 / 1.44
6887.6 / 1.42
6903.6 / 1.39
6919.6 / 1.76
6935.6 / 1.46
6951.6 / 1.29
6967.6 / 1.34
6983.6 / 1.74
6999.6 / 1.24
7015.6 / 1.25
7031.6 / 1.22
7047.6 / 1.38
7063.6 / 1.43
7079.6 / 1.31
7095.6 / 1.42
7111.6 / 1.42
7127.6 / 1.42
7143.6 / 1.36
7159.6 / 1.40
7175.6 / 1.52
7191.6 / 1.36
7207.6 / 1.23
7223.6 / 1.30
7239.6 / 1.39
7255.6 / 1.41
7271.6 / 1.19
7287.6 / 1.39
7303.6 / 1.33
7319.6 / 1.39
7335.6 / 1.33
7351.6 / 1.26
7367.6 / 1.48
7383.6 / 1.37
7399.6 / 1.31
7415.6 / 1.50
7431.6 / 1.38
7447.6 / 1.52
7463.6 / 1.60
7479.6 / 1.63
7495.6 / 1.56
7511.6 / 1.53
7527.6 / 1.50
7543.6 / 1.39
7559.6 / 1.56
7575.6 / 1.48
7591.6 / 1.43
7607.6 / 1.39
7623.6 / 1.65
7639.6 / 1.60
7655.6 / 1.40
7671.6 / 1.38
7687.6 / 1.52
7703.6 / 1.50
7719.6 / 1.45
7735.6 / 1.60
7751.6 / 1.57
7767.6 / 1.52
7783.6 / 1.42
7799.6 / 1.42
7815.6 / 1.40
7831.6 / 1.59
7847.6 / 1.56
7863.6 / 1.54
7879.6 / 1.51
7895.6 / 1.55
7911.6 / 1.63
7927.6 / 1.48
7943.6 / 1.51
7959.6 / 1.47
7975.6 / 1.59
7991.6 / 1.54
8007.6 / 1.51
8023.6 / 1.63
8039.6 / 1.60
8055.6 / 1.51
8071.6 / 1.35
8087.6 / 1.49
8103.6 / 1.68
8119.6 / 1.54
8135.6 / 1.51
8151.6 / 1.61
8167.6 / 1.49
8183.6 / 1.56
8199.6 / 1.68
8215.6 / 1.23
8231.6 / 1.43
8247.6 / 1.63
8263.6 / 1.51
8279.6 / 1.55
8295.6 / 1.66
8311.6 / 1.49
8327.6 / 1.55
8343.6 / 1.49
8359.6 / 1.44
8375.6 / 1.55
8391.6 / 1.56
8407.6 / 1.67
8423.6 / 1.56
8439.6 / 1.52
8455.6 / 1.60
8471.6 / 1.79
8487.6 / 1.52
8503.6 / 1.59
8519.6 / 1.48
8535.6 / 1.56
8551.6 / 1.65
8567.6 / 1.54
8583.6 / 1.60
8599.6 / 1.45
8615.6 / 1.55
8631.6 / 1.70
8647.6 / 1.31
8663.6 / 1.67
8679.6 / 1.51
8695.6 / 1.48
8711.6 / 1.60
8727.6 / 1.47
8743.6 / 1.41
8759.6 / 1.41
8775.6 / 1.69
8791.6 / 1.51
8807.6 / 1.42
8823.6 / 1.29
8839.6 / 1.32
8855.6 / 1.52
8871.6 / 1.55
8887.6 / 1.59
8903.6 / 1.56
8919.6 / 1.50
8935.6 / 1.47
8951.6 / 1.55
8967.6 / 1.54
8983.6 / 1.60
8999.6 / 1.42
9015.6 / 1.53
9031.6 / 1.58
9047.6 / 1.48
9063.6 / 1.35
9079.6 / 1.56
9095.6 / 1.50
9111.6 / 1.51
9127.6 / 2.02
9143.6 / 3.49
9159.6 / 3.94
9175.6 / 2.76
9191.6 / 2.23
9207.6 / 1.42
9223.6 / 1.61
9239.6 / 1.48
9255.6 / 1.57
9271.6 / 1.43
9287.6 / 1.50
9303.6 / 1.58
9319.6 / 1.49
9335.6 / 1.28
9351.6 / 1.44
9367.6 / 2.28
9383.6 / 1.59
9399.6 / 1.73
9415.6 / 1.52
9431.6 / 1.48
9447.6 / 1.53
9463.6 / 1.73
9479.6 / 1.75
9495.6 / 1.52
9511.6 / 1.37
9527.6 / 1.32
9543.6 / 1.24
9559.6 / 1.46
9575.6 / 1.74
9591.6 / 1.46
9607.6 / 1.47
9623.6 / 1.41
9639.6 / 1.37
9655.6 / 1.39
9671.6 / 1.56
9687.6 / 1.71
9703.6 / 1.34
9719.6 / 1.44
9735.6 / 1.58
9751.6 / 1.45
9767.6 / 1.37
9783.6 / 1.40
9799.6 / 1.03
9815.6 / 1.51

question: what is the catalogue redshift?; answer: 0.394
